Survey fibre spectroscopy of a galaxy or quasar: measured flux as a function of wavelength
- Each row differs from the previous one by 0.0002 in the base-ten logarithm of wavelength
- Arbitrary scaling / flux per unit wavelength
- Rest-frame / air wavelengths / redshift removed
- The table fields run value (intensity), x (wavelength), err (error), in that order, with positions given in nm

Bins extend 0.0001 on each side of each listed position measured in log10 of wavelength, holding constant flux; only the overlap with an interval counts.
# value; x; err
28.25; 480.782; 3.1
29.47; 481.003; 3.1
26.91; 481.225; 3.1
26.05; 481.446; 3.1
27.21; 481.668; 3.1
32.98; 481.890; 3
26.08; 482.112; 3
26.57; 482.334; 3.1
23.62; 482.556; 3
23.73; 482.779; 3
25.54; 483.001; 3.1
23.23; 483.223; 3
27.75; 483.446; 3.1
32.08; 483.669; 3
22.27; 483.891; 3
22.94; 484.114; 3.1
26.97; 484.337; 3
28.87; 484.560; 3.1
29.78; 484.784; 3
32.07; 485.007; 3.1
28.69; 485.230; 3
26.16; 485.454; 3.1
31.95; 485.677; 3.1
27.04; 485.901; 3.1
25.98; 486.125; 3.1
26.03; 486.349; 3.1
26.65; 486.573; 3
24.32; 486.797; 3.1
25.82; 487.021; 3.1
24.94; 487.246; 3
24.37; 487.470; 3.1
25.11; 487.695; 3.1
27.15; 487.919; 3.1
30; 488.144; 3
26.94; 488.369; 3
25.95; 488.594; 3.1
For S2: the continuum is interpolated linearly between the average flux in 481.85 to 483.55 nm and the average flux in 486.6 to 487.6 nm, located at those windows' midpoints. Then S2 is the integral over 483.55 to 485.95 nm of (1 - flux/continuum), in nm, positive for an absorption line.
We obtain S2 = -0.25 nm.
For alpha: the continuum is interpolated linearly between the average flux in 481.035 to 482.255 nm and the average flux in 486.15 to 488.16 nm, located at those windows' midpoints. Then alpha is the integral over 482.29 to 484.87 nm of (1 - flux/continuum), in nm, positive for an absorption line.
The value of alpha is 0.11 nm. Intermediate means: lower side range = 27.9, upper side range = 25.9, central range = 26.1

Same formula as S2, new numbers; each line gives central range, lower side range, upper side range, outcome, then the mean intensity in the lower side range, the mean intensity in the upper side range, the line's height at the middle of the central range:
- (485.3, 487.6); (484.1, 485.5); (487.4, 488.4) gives 0.10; 28.3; 26.8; 27.5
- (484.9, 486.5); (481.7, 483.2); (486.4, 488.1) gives -0.14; 26.3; 25.7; 25.9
